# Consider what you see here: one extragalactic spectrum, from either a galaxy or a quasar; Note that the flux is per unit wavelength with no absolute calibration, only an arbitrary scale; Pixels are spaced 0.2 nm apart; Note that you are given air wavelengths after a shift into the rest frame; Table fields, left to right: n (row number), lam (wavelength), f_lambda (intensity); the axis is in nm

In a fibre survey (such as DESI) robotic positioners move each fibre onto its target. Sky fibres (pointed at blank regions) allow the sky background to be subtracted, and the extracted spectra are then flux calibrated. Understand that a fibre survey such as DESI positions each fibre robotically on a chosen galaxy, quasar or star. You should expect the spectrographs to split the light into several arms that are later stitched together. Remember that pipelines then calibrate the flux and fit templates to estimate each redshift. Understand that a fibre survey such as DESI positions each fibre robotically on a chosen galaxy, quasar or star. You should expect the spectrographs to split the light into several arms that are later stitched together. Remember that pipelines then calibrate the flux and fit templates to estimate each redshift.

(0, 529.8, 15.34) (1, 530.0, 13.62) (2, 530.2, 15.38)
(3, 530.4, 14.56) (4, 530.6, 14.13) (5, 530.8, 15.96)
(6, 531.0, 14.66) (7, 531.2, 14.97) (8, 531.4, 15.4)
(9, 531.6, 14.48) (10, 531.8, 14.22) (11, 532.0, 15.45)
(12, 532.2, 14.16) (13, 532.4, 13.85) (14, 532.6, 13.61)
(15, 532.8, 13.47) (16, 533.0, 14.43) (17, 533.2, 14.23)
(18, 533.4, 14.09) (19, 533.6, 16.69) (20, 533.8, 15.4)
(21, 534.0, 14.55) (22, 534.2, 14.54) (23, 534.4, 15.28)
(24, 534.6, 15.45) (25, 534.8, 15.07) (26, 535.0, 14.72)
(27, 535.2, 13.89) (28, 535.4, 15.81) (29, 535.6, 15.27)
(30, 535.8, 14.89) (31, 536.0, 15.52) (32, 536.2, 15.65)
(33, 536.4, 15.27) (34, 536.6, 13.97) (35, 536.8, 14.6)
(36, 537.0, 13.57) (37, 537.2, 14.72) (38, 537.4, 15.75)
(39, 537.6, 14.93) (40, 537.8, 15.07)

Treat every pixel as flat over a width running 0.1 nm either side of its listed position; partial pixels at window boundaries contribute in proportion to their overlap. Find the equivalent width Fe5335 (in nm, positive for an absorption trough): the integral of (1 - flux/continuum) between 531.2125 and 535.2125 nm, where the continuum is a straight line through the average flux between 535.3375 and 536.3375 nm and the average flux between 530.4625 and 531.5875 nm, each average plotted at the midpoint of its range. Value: 0.13 nm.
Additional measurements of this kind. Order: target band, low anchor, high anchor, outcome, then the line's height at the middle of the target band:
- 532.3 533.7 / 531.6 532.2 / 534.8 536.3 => 0.04 nm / 14.8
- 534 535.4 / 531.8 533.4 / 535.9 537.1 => -0.04 nm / 14.5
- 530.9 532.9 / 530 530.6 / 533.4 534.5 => 0.06 nm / 14.9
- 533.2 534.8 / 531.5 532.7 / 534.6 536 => -0.04 nm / 14.7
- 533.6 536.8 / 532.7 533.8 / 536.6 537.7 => -0.09 nm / 14.7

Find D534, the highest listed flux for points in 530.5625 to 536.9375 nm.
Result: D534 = 16.69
